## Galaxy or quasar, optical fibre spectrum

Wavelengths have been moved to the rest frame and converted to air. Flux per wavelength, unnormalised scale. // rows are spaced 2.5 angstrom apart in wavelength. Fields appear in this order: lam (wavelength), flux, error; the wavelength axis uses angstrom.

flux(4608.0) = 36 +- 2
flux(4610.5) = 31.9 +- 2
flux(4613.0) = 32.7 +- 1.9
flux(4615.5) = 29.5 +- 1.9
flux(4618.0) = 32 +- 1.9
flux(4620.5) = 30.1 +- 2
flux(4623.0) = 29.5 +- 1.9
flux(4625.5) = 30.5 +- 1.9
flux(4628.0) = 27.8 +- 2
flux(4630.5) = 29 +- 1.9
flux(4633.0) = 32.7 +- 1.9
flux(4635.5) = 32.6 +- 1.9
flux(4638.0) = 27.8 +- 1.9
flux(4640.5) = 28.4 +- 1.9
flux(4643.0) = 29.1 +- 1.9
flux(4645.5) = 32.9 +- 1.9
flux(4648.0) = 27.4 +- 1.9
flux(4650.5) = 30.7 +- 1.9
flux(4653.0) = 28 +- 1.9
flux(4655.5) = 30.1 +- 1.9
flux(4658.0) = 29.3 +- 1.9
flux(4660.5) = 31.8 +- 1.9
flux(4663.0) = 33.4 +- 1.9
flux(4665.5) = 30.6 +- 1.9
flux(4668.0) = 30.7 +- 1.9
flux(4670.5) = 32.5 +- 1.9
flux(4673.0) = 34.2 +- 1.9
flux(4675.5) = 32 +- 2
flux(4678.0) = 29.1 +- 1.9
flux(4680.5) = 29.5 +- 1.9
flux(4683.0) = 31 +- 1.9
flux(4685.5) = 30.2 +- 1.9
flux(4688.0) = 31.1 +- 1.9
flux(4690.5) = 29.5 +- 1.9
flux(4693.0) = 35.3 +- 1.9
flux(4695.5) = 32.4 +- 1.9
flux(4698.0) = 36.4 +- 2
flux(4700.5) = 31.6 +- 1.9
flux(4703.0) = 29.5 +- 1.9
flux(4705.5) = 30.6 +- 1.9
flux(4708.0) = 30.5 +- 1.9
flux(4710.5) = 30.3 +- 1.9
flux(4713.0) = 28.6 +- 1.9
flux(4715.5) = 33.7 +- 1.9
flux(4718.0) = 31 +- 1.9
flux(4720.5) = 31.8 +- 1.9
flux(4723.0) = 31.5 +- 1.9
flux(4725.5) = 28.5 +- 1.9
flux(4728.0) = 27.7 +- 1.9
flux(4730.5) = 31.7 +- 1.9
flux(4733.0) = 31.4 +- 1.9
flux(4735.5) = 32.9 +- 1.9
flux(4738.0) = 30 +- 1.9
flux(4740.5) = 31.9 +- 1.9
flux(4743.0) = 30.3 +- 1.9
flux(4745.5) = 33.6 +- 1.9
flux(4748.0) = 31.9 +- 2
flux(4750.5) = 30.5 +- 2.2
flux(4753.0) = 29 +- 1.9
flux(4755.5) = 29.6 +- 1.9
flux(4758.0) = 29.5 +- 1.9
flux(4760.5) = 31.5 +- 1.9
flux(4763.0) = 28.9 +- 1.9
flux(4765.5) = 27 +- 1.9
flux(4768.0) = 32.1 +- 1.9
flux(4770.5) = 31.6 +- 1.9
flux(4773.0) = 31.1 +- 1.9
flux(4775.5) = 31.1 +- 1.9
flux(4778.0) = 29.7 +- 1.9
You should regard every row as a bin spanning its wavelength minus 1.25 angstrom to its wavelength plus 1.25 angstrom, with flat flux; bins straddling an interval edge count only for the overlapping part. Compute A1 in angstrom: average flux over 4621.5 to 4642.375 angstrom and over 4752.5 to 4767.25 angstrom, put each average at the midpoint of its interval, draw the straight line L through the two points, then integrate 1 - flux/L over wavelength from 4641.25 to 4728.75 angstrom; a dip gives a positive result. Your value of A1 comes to -3.9 angstrom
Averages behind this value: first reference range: 29.8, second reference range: 29.4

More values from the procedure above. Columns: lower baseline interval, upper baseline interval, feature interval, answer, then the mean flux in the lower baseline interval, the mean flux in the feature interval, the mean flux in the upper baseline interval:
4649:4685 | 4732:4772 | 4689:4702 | -0.9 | 30.9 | 32.9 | 30.7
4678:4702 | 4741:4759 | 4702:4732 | 0.8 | 31.7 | 30.5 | 30.7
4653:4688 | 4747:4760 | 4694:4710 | -0.6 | 31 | 31.8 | 30.1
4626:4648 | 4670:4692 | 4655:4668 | -0.2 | 29.9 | 31.1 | 31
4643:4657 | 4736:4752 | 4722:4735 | 0.4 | 29.7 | 30.3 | 31.4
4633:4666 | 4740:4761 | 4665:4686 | -0.5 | 30.2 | 31.1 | 30.8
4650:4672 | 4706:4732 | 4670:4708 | -1.1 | 30.8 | 31.6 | 30.5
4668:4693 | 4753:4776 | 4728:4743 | -0.3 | 31.2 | 31.1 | 30.2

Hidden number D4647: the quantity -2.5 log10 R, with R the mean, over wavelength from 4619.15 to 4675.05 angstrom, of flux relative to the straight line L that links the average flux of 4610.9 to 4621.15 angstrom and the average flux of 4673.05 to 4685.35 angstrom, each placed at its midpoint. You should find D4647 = 0.02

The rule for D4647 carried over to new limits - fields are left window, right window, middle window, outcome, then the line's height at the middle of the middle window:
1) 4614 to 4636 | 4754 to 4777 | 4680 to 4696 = -0.04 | 30.3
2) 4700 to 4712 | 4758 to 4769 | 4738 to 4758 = -0.03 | 29.9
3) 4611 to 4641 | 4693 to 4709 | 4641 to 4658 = 0.05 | 30.9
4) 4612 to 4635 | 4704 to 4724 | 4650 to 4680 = -0.01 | 30.7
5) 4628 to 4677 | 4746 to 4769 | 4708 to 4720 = -0.02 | 30.3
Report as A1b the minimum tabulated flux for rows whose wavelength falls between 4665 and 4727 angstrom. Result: 28.5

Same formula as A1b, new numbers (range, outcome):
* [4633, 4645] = 27.8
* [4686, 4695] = 29.5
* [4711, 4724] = 28.6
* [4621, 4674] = 27.4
